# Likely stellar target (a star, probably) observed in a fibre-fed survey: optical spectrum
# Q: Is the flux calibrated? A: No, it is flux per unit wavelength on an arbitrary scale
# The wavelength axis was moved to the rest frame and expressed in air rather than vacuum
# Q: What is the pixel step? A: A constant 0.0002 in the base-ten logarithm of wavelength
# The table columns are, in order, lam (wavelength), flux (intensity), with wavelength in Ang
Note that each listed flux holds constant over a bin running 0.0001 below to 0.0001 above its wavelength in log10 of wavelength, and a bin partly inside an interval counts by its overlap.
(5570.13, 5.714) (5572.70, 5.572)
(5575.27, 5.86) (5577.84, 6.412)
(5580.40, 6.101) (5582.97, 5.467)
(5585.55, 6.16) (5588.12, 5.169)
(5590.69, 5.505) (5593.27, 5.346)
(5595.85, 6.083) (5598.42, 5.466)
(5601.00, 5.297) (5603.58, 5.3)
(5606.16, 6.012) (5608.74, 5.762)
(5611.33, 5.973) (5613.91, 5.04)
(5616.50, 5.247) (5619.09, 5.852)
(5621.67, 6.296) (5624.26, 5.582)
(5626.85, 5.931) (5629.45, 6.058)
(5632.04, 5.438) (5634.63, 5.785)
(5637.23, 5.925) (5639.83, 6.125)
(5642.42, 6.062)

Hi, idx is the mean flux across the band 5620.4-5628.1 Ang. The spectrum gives 5.94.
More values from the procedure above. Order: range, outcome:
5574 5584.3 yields 5.96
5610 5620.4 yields 5.53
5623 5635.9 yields 5.76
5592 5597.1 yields 5.71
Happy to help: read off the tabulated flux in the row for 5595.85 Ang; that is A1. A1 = 6.083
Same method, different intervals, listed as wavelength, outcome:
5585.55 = 6.16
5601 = 5.297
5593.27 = 5.346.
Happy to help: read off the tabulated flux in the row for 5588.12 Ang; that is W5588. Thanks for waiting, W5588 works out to 5.169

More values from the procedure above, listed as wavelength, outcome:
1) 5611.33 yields 5.973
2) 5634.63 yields 5.785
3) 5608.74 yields 5.762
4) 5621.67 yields 6.296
